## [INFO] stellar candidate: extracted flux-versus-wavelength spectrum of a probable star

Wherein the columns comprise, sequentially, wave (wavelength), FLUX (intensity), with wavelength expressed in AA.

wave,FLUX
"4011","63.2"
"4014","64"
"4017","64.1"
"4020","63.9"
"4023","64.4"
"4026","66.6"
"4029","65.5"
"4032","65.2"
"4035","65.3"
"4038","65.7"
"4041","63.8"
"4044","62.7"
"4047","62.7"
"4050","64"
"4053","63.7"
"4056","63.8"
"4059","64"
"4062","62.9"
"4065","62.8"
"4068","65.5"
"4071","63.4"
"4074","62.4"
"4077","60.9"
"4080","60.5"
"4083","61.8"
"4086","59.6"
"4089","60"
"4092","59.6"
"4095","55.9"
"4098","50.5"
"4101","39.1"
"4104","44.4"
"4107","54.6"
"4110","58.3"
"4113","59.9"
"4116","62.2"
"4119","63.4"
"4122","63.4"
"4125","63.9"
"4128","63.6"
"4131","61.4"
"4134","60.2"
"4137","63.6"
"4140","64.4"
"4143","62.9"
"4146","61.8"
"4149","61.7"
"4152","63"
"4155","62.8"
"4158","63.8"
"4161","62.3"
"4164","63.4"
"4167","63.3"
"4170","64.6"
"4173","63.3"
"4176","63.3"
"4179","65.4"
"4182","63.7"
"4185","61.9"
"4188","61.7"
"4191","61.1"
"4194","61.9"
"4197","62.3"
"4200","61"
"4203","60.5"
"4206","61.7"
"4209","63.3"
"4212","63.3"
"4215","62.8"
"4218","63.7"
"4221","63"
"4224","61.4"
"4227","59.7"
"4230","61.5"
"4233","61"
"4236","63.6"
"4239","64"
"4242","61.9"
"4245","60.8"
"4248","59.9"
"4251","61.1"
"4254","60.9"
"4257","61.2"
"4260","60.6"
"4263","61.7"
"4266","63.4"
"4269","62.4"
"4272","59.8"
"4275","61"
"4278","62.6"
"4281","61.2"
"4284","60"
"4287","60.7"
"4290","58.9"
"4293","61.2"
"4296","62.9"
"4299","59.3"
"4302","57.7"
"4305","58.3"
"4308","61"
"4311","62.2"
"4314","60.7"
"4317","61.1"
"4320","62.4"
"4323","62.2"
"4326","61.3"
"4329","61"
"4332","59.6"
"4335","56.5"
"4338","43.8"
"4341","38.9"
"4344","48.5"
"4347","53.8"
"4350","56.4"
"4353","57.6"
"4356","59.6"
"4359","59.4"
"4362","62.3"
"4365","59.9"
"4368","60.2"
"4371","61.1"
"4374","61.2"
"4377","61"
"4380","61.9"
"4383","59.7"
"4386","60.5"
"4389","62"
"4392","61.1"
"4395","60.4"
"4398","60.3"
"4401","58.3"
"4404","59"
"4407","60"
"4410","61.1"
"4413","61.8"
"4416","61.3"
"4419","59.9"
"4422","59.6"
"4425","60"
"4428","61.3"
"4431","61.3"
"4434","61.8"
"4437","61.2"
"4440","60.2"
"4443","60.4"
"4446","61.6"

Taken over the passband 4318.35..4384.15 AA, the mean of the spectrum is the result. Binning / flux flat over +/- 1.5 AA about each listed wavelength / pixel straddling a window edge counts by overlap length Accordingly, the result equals 57.6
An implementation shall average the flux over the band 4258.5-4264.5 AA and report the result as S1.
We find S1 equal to 61.2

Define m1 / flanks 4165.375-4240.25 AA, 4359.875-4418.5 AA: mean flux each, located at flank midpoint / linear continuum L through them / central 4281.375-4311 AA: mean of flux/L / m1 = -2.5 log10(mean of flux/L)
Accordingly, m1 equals 0.026 mag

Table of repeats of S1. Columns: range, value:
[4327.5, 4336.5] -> 59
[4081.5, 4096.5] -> 59.4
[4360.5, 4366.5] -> 61.1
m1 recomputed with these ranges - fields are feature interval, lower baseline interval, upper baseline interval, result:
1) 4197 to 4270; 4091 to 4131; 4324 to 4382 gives -0.09 mag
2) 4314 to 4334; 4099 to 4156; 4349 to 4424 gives -0.02 mag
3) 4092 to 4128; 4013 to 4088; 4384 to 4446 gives 0.12 mag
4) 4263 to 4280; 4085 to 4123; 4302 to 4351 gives -0.10 mag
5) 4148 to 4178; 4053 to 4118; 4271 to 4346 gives -0.08 mag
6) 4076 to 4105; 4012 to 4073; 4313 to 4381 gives 0.14 mag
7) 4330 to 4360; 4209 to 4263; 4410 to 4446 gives 0.15 mag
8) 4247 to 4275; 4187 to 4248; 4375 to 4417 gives 0.01 mag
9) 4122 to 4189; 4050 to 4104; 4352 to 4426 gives -0.06 mag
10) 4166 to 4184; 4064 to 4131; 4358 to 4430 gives -0.08 mag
